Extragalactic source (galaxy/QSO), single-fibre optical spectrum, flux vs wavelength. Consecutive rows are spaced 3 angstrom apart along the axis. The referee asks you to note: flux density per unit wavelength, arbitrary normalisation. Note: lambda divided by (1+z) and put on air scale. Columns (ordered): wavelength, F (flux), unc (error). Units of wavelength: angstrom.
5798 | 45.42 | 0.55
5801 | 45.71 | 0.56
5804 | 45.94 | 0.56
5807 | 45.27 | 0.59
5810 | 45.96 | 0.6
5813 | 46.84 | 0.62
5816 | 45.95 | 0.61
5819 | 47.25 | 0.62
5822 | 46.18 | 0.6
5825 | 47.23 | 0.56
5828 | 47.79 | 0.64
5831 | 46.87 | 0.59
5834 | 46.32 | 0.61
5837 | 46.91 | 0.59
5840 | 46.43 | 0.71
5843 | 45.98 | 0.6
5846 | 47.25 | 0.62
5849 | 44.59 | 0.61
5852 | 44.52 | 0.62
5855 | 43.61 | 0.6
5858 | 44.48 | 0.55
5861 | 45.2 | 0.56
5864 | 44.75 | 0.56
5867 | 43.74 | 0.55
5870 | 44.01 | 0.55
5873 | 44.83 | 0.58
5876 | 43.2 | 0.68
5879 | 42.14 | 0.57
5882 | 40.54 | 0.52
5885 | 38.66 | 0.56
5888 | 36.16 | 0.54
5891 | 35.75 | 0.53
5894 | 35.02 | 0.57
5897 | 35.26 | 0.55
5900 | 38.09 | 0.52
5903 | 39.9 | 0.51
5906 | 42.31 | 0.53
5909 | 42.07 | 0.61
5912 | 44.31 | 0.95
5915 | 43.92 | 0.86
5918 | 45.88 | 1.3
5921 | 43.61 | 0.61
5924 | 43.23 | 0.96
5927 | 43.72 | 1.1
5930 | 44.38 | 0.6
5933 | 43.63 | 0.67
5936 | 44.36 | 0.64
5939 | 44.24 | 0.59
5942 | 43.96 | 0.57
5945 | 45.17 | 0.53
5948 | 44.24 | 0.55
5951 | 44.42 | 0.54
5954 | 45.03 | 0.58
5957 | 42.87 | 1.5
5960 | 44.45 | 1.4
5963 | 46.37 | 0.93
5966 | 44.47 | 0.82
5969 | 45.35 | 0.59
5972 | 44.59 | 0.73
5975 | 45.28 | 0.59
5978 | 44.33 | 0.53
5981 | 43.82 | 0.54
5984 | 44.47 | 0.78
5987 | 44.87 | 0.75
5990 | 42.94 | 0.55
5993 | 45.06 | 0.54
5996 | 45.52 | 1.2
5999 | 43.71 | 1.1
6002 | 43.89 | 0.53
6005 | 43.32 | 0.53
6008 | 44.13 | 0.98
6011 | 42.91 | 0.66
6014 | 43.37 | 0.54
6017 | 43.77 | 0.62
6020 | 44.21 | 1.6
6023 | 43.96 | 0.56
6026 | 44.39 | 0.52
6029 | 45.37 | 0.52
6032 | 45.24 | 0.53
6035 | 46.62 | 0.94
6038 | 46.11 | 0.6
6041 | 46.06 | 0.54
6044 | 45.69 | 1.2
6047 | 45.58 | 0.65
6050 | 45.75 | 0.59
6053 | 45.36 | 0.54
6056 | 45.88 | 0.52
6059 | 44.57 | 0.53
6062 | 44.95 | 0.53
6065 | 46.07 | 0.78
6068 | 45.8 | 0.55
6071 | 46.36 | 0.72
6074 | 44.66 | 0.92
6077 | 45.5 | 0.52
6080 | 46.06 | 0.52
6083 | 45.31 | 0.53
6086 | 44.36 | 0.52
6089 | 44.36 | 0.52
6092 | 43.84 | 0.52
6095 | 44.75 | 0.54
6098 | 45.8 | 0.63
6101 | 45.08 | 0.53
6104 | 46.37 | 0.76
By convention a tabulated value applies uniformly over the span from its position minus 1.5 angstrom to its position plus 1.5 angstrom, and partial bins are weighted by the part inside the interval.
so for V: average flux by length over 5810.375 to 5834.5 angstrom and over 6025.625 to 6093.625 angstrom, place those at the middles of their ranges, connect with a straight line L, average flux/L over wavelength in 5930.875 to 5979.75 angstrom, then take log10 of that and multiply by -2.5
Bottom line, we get 0.04 mag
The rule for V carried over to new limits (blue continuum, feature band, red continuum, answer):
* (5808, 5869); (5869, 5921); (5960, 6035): 0.116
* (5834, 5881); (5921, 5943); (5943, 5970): 0.020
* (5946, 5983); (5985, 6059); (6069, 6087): 0.007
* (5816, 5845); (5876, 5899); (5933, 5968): 0.199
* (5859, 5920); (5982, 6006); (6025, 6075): -0.003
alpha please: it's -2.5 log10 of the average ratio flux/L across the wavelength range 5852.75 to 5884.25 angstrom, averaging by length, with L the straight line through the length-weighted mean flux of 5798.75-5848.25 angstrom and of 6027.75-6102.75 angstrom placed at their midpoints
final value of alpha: 0.07 mag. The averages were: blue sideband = 46.4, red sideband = 45.4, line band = 43.6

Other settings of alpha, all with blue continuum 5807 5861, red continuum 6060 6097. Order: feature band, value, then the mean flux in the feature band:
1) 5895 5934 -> 0.09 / 42.2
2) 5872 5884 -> 0.09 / 42.4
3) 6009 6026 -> 0.04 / 43.7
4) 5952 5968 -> 0.02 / 44.7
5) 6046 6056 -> -0.01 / 45.6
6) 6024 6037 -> 0.00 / 45.4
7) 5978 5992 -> 0.03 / 44.1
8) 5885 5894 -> 0.26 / 36.2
